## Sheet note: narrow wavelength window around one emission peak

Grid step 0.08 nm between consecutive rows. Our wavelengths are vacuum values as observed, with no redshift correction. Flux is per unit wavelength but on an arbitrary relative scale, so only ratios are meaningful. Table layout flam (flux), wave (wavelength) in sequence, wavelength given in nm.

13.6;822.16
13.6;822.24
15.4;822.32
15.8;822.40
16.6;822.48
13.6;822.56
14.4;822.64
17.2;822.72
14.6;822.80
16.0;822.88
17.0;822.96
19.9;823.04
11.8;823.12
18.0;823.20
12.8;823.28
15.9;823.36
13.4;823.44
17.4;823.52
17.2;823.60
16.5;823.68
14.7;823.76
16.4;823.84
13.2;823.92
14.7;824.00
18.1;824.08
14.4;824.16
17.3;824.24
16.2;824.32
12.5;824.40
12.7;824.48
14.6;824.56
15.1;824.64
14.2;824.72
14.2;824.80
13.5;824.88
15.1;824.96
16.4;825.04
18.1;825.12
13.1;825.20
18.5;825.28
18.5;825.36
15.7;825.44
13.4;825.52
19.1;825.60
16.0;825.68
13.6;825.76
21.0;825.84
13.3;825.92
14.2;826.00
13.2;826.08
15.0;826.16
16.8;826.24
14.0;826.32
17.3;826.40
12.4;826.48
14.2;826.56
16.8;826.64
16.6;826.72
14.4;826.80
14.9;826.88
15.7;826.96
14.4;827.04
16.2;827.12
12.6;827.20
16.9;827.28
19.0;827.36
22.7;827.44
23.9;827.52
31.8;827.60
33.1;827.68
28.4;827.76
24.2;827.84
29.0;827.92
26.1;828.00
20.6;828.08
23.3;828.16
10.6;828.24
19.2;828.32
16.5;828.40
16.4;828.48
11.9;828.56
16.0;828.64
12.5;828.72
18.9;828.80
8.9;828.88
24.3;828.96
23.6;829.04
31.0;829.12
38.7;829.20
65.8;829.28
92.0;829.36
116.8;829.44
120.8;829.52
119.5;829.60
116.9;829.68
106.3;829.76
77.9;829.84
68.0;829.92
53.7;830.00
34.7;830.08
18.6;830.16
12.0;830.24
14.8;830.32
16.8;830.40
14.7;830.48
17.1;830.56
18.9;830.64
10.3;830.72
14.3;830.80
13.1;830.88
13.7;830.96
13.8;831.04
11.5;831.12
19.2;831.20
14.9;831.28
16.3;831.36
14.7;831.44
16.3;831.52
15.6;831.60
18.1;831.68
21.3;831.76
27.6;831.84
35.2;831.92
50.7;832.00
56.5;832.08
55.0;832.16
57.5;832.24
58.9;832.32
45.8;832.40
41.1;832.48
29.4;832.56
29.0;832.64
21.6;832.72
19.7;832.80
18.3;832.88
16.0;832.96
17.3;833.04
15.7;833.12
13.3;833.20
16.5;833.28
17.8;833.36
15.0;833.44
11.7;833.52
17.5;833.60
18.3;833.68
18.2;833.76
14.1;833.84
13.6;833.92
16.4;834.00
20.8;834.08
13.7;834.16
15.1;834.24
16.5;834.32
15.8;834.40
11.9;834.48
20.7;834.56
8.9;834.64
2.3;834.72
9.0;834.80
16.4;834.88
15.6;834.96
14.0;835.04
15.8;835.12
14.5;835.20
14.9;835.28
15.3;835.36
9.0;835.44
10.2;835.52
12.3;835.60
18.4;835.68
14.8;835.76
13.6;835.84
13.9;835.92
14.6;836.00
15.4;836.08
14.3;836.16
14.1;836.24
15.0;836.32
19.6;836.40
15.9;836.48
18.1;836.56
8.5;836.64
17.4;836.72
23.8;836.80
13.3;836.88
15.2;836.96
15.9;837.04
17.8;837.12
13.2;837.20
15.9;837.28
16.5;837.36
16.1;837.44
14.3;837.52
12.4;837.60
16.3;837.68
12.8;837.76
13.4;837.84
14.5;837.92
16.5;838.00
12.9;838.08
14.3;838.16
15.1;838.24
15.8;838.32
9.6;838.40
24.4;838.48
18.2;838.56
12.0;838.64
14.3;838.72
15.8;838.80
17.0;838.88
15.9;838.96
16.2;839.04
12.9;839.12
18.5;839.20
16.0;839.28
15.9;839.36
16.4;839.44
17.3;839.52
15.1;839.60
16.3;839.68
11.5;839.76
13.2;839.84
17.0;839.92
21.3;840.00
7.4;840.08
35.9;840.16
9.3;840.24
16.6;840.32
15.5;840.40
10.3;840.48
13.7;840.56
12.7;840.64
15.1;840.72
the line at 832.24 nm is [N II]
